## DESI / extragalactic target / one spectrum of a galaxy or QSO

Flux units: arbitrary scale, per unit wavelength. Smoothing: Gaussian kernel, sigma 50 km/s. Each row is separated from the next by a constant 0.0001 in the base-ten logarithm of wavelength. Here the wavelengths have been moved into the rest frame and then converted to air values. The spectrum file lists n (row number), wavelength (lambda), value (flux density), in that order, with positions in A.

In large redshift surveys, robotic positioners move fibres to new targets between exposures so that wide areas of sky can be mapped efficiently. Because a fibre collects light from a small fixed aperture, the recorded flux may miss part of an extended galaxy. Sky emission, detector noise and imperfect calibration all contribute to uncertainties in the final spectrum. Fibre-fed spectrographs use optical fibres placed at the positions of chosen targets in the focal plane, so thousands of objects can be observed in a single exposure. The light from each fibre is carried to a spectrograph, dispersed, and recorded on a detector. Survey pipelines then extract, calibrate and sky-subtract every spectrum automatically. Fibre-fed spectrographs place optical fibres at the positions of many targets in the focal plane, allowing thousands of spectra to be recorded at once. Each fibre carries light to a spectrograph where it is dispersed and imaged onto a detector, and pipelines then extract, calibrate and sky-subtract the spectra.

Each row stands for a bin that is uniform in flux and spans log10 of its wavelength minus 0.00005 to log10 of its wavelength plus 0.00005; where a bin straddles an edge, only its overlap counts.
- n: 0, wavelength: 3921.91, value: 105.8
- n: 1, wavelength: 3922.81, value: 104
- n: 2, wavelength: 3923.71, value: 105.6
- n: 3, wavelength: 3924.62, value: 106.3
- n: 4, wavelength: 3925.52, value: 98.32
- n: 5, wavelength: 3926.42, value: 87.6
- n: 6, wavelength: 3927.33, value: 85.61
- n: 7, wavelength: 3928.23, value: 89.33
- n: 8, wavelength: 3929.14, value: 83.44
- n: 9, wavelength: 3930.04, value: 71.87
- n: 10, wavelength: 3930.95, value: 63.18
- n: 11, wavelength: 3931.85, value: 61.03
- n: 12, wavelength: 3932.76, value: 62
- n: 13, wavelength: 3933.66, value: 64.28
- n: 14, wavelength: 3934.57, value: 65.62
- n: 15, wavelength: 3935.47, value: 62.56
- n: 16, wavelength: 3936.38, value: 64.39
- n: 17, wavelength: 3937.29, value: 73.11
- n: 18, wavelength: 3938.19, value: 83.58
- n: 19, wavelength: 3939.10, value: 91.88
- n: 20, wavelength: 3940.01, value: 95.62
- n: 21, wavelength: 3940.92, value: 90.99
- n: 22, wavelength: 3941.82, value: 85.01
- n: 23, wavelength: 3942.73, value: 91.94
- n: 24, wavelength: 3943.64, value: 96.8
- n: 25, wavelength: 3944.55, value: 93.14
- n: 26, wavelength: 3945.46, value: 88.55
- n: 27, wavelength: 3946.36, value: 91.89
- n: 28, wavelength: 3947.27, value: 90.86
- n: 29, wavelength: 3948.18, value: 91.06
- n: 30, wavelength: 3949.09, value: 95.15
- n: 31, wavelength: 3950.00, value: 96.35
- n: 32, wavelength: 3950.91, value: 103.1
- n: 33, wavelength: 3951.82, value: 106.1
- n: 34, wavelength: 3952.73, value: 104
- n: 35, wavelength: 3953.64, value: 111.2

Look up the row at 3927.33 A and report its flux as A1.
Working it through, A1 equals 85.61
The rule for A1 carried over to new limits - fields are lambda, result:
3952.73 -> 104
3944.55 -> 93.14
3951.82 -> 106.1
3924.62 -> 106.3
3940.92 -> 90.99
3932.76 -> 62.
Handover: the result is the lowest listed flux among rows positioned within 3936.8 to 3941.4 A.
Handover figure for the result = 73.11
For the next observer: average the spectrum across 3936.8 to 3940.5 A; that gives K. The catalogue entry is 85.8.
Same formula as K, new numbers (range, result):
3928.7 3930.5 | 77.6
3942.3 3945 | 93.8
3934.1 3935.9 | 64.2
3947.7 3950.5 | 94.2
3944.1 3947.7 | 91.3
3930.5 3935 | 63.2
